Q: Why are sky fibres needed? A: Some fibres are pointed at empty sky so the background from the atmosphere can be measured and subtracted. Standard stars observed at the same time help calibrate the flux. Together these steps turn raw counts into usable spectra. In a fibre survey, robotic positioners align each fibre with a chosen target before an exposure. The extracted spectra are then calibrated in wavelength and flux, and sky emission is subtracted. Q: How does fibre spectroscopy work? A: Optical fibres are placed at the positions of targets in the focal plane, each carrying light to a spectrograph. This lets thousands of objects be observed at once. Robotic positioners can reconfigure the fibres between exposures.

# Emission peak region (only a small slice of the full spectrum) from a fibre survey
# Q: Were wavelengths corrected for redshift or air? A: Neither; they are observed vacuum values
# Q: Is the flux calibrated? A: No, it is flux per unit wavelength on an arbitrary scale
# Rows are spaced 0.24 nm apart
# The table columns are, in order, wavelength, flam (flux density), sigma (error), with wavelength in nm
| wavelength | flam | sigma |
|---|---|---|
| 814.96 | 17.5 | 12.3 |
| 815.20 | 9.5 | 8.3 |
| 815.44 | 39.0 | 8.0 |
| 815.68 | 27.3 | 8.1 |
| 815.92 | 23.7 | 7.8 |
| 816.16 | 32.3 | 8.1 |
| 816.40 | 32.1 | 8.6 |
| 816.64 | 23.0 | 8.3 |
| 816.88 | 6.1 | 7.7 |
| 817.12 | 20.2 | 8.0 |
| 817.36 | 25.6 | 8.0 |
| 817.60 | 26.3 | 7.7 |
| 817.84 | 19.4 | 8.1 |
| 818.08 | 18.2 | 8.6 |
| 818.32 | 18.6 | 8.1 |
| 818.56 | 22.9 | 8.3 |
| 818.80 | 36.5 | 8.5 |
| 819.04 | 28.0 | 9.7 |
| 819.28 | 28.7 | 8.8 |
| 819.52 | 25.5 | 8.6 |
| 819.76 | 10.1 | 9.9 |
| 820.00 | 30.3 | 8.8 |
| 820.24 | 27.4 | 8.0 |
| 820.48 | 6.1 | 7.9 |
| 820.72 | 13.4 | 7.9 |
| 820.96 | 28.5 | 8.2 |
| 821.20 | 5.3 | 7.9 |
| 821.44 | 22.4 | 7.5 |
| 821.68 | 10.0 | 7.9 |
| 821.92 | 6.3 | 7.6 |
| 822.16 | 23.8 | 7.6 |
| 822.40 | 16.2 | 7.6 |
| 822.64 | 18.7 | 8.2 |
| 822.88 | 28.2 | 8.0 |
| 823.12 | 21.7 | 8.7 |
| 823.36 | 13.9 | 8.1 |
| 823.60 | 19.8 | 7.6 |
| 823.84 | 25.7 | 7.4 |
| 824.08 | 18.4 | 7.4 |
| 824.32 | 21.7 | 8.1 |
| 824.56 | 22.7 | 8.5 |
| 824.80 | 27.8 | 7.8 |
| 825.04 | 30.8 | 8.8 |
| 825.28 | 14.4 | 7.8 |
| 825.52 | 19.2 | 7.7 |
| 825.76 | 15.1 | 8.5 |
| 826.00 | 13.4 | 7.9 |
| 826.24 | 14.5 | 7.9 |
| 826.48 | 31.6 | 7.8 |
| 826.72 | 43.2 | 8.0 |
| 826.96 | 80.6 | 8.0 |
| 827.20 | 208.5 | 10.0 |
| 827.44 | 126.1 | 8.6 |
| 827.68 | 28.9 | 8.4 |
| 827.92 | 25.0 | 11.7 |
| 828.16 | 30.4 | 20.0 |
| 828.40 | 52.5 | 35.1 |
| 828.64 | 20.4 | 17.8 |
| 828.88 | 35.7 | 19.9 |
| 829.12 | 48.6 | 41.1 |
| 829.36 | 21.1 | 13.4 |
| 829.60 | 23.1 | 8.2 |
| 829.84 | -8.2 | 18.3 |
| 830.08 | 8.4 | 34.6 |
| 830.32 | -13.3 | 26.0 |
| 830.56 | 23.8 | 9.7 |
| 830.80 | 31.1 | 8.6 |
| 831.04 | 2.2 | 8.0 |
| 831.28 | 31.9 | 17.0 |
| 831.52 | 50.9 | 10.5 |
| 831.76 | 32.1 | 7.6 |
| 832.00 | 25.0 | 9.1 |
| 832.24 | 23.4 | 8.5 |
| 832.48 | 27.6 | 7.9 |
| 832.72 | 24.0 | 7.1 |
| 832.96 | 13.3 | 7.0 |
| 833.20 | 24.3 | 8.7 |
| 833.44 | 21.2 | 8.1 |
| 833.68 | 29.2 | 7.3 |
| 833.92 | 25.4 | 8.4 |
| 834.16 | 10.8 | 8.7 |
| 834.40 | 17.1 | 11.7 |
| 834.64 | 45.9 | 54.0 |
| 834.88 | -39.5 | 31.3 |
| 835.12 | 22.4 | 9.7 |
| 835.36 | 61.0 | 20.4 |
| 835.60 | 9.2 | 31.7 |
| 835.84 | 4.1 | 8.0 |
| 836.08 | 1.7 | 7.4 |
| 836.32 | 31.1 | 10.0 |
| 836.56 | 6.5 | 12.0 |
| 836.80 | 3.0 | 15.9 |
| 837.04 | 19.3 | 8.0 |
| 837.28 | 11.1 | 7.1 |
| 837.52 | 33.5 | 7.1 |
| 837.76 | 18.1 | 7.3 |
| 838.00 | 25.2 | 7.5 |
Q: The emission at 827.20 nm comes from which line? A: H-gamma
